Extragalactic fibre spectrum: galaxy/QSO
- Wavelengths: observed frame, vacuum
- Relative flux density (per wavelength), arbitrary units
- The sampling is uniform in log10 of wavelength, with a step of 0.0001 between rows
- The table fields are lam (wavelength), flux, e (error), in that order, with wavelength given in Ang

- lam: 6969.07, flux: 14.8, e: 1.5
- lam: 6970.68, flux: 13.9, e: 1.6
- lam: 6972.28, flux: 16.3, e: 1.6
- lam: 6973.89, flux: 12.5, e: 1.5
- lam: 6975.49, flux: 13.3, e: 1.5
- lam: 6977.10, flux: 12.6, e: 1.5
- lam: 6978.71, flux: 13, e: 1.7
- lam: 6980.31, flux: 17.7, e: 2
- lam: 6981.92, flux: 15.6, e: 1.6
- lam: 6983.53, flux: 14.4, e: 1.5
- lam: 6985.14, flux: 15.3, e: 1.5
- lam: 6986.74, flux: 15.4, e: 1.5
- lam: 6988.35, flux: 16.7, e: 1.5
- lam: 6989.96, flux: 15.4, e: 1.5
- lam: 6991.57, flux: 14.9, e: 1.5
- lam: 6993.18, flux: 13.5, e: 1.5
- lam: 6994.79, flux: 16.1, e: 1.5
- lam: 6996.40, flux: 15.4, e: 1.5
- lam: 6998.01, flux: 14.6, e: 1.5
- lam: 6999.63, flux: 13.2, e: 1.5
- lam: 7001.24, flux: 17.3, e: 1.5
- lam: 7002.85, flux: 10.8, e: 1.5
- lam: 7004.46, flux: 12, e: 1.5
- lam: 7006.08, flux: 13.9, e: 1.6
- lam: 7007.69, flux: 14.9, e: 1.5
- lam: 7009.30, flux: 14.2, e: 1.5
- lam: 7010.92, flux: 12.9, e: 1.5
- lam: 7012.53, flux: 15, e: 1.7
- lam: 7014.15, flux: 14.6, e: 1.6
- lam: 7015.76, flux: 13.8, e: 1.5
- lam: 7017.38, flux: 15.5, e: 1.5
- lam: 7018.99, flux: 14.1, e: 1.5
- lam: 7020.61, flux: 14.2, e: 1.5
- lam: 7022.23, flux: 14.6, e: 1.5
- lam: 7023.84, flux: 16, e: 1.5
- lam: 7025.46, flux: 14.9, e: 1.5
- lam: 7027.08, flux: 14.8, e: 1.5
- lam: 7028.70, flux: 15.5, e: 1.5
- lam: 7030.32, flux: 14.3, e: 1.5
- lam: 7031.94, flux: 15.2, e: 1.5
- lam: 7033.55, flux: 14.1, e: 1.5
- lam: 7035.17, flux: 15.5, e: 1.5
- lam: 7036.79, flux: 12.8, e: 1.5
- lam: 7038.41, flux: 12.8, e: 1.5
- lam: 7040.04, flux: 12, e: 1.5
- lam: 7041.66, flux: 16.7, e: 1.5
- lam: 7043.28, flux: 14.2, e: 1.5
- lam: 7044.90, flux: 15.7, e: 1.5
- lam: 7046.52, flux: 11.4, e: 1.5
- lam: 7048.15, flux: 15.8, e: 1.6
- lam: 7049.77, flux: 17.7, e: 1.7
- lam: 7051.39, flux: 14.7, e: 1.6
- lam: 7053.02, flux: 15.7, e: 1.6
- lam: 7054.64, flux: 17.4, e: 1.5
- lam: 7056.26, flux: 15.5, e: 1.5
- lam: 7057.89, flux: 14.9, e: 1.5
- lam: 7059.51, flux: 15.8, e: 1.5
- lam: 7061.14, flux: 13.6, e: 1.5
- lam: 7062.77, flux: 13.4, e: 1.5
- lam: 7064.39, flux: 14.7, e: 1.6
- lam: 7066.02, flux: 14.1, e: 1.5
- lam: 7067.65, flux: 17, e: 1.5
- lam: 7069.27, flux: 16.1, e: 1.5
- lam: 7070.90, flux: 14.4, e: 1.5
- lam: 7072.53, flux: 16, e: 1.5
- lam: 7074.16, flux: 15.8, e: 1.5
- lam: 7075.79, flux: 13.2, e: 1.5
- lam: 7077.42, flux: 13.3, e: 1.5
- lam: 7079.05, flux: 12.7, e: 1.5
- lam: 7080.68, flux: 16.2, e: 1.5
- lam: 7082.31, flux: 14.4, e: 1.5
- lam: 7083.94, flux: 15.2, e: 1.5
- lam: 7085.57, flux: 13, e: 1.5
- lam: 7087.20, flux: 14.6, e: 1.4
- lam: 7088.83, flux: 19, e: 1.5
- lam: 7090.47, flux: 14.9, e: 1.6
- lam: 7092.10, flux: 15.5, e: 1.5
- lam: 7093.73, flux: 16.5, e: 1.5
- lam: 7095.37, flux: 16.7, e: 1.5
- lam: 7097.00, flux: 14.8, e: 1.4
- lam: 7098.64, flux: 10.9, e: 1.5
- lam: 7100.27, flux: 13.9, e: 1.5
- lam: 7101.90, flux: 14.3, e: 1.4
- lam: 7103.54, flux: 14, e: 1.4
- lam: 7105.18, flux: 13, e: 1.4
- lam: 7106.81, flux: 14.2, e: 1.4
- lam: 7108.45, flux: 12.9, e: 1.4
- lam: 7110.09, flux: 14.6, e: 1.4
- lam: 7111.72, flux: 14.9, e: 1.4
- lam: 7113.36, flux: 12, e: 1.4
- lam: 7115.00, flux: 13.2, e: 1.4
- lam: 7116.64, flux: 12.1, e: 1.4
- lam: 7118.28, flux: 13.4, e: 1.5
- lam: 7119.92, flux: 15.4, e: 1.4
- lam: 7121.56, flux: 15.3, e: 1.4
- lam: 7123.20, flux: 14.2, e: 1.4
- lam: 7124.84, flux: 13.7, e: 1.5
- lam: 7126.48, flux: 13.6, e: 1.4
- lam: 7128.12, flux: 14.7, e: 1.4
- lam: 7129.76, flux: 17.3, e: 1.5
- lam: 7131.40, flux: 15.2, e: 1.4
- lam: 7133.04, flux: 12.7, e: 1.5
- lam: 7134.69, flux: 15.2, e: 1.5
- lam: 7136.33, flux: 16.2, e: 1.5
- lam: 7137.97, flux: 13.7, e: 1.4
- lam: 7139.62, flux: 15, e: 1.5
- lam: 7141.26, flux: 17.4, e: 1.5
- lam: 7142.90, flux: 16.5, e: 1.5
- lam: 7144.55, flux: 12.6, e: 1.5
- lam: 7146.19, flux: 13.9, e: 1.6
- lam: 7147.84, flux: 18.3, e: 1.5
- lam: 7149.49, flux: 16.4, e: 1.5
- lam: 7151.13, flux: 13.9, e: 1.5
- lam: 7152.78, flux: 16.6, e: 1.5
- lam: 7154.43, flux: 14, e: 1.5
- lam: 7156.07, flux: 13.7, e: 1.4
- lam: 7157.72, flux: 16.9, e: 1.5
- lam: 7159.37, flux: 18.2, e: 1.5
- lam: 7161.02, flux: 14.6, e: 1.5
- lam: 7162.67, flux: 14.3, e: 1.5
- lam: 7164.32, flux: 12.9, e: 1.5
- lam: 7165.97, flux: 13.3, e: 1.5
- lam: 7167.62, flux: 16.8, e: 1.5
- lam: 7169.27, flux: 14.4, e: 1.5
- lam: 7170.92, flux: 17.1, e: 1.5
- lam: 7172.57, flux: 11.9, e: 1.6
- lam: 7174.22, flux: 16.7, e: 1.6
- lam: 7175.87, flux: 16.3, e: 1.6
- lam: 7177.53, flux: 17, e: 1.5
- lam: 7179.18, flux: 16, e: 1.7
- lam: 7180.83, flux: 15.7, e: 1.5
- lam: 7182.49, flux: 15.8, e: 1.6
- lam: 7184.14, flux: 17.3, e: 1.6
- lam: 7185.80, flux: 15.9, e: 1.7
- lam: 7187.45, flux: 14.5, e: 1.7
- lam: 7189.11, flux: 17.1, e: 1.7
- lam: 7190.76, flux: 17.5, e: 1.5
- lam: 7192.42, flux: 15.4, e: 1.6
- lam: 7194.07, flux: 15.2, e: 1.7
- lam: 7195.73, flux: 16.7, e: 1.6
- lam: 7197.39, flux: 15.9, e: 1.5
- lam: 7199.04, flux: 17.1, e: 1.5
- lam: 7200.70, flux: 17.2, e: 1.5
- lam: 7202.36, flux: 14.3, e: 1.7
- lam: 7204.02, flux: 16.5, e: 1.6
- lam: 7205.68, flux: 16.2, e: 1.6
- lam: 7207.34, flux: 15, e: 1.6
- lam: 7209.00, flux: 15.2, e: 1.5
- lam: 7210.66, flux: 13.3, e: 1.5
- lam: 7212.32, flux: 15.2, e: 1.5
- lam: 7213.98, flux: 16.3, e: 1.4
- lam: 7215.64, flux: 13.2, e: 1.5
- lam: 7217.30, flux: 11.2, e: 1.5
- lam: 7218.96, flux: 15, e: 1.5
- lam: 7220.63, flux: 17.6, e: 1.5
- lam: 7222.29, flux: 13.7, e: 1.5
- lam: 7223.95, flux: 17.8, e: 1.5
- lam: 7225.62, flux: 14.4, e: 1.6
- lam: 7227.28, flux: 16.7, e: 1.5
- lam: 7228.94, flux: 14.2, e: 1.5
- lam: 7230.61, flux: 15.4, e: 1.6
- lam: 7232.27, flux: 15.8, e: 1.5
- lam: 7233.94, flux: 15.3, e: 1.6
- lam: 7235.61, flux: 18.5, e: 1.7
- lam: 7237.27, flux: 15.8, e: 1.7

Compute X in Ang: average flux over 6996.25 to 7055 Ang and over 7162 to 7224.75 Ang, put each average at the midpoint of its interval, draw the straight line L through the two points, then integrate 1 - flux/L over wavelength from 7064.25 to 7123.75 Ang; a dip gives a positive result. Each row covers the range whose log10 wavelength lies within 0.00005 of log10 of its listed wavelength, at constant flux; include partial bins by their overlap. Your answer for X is 1.6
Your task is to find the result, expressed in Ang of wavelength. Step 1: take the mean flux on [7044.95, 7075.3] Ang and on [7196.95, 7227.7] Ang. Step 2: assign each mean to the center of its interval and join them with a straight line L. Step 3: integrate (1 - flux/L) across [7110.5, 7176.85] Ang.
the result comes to 1.8 Ang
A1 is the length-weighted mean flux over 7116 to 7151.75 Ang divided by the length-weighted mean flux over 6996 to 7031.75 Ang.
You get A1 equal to 1.03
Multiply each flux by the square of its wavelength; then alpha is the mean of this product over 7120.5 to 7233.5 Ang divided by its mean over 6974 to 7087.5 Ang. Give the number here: 1.09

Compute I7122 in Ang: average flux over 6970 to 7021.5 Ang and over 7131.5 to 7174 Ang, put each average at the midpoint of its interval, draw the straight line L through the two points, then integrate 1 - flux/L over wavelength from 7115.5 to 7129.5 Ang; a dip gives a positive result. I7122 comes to 0.8 Ang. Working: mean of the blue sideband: 14.5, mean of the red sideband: 15.1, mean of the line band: 14.2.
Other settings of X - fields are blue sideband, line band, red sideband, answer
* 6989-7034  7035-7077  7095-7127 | -1.97 Ang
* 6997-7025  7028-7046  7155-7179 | 0.03 Ang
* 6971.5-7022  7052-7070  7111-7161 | -0.76 Ang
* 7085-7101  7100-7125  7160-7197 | 2.19 Ang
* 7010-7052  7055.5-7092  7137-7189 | -0.16 Ang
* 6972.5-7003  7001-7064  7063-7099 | 1.29 Ang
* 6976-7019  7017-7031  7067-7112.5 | -0.26 Ang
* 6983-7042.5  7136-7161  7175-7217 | -0.10 Ang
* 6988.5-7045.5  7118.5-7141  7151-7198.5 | 0.69 Ang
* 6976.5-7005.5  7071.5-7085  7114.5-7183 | 0.29 Ang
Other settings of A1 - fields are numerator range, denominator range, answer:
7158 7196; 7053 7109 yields 1.06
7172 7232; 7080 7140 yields 1.08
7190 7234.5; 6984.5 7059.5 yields 1.05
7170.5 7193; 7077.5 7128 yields 1.12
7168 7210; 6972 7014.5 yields 1.10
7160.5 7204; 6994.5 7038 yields 1.09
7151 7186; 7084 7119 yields 1.09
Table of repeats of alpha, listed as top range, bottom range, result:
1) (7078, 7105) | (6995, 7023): 1.06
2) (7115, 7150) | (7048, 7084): 1.00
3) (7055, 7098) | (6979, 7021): 1.05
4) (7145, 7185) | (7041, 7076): 1.05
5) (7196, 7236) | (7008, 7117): 1.10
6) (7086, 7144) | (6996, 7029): 1.05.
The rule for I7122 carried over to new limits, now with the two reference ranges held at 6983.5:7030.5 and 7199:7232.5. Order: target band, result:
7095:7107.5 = 0.9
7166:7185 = -0.8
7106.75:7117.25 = 1.1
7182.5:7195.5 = -0.8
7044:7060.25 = -0.8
